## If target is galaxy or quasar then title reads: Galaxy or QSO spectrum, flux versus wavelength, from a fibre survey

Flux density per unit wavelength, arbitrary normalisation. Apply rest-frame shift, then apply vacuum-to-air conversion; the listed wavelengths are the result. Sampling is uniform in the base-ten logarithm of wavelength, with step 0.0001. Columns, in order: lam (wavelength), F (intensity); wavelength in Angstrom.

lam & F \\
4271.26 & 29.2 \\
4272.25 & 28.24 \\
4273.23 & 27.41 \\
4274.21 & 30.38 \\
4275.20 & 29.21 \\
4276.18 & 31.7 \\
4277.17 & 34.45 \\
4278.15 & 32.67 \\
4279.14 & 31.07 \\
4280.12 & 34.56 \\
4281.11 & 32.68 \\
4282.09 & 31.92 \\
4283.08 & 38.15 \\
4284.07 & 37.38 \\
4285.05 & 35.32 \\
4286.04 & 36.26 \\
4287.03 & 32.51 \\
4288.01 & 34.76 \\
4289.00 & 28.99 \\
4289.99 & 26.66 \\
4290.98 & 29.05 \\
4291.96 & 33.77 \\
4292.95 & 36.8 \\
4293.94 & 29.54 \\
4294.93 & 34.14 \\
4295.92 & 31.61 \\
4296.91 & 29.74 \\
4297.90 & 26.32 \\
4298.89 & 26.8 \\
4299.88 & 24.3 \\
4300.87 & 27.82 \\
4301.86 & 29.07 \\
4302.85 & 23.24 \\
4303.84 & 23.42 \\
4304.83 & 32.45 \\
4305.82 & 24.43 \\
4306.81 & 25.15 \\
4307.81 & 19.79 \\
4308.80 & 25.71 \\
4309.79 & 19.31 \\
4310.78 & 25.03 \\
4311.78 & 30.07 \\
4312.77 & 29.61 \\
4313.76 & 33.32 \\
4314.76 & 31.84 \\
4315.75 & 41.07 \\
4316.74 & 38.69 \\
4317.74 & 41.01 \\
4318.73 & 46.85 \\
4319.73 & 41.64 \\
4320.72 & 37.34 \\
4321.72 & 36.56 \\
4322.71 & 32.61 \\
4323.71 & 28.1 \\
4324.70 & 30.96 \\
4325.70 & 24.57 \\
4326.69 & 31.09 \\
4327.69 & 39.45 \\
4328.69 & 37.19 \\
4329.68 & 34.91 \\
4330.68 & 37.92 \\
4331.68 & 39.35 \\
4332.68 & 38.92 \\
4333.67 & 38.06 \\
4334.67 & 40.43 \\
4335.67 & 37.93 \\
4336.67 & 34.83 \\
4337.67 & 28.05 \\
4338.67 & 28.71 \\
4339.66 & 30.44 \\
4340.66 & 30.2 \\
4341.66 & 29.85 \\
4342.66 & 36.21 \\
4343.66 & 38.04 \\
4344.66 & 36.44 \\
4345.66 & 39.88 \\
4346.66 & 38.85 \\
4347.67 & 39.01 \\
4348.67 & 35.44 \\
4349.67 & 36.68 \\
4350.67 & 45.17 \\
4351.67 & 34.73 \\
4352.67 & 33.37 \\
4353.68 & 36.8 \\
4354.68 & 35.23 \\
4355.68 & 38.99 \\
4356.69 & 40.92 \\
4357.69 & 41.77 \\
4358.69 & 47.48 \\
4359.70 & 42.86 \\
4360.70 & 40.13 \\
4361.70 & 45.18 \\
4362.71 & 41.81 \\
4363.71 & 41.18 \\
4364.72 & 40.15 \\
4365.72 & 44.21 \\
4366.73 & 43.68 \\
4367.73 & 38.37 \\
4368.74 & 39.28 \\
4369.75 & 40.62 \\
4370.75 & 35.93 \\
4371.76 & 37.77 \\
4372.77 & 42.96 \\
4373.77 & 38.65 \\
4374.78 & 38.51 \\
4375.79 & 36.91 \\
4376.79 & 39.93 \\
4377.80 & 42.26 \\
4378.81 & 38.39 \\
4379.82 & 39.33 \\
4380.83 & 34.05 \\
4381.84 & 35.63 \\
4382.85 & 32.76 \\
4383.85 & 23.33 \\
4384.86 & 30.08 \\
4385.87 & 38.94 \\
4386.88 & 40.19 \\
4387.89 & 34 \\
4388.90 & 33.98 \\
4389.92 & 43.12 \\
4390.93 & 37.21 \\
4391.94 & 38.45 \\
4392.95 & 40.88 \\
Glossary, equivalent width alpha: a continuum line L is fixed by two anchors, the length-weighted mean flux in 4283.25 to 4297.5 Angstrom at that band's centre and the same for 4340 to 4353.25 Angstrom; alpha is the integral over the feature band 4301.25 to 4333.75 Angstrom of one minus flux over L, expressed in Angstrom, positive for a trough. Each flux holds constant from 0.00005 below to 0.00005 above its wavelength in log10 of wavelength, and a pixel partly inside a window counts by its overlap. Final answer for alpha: 2.1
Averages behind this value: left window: 32.7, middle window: 32.3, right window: 36.4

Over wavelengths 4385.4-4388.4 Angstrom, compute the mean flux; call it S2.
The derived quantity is 37.7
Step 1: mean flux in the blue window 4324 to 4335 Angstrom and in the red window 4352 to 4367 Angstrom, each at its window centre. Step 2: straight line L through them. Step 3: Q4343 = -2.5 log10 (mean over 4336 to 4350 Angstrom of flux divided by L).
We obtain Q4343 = 0.10 mag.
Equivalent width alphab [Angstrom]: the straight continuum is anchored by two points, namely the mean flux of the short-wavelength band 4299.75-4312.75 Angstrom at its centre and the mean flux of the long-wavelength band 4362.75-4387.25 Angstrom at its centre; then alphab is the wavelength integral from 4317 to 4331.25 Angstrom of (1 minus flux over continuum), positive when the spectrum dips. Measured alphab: -3.5 Angstrom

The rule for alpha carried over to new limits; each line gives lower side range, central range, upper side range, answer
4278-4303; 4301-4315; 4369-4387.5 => 2.59 Angstrom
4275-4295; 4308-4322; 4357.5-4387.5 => 0.52 Angstrom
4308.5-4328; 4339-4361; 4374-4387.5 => -1.76 Angstrom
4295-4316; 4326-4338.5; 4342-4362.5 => -0.72 Angstrom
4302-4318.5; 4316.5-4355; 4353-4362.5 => -0.67 Angstrom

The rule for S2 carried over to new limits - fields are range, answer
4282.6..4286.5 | 36.8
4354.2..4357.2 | 38.4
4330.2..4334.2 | 38.6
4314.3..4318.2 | 38.2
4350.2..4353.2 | 37.6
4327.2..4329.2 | 38.3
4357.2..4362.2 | 43.5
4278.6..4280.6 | 32.8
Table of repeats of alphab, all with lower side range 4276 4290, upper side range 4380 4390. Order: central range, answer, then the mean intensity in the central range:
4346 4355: -0.9 Angstrom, 37.3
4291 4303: 1.4 Angstrom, 29.6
